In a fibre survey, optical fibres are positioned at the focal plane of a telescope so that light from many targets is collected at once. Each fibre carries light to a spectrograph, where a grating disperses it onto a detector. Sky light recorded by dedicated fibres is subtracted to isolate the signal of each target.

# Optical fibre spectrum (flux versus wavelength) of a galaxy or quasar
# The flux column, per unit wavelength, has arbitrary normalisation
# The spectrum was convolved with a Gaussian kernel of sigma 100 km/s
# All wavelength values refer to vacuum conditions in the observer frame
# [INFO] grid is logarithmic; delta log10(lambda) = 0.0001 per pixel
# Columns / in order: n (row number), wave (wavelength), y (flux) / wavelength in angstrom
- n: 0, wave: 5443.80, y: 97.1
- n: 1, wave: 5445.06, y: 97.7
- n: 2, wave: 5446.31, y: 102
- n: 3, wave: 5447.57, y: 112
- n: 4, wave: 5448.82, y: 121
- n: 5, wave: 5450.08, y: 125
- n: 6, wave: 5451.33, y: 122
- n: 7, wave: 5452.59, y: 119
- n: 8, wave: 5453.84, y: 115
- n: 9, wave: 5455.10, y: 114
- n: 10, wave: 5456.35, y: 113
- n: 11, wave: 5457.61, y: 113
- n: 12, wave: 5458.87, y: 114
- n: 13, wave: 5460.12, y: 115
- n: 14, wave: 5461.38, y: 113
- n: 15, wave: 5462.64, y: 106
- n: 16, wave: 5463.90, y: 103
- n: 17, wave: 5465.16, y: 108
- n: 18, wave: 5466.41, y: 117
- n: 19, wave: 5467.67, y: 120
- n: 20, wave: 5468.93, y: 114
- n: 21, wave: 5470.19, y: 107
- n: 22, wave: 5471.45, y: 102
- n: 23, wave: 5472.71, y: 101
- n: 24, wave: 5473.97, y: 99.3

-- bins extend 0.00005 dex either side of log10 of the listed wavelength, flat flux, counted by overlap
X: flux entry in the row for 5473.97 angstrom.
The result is 99.3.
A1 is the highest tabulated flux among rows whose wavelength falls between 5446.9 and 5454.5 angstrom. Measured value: 125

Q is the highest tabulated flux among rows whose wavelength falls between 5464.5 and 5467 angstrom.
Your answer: 117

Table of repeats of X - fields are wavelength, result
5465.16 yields 108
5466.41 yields 117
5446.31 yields 102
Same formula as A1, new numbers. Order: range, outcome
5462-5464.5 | 106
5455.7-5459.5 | 114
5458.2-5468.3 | 120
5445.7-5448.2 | 112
